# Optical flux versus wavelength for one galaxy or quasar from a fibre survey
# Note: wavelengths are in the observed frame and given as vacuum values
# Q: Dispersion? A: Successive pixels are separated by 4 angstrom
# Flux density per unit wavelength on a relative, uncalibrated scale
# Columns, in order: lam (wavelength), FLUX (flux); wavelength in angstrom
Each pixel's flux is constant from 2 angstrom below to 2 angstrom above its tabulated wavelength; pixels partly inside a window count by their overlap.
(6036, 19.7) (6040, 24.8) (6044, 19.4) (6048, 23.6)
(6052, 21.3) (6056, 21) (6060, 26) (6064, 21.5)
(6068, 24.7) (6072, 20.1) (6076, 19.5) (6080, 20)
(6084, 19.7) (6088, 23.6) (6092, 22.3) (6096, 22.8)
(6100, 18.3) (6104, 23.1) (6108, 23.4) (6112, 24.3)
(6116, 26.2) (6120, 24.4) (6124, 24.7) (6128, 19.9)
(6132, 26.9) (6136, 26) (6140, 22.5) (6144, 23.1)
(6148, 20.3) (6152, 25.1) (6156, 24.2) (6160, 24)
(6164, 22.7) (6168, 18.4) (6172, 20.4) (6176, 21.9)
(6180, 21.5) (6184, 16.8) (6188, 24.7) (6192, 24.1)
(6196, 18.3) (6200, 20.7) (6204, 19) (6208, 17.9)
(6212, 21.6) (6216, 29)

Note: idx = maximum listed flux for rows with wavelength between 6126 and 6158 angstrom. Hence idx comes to 26.9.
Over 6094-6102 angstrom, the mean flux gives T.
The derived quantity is 20.6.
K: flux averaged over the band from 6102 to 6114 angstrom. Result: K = 23.6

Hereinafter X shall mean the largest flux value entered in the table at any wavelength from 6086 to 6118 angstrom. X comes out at 26.2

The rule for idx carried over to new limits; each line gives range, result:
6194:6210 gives 20.7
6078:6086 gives 20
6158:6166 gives 24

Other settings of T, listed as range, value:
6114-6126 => 25.1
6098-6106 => 20.7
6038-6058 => 22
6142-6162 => 23.3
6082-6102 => 21.3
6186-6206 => 21.4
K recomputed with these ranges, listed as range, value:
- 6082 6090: 21.6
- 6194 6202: 19.5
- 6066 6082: 21.1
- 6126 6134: 23.4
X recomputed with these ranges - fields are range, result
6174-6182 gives 21.9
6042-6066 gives 26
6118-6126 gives 24.7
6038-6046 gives 24.8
